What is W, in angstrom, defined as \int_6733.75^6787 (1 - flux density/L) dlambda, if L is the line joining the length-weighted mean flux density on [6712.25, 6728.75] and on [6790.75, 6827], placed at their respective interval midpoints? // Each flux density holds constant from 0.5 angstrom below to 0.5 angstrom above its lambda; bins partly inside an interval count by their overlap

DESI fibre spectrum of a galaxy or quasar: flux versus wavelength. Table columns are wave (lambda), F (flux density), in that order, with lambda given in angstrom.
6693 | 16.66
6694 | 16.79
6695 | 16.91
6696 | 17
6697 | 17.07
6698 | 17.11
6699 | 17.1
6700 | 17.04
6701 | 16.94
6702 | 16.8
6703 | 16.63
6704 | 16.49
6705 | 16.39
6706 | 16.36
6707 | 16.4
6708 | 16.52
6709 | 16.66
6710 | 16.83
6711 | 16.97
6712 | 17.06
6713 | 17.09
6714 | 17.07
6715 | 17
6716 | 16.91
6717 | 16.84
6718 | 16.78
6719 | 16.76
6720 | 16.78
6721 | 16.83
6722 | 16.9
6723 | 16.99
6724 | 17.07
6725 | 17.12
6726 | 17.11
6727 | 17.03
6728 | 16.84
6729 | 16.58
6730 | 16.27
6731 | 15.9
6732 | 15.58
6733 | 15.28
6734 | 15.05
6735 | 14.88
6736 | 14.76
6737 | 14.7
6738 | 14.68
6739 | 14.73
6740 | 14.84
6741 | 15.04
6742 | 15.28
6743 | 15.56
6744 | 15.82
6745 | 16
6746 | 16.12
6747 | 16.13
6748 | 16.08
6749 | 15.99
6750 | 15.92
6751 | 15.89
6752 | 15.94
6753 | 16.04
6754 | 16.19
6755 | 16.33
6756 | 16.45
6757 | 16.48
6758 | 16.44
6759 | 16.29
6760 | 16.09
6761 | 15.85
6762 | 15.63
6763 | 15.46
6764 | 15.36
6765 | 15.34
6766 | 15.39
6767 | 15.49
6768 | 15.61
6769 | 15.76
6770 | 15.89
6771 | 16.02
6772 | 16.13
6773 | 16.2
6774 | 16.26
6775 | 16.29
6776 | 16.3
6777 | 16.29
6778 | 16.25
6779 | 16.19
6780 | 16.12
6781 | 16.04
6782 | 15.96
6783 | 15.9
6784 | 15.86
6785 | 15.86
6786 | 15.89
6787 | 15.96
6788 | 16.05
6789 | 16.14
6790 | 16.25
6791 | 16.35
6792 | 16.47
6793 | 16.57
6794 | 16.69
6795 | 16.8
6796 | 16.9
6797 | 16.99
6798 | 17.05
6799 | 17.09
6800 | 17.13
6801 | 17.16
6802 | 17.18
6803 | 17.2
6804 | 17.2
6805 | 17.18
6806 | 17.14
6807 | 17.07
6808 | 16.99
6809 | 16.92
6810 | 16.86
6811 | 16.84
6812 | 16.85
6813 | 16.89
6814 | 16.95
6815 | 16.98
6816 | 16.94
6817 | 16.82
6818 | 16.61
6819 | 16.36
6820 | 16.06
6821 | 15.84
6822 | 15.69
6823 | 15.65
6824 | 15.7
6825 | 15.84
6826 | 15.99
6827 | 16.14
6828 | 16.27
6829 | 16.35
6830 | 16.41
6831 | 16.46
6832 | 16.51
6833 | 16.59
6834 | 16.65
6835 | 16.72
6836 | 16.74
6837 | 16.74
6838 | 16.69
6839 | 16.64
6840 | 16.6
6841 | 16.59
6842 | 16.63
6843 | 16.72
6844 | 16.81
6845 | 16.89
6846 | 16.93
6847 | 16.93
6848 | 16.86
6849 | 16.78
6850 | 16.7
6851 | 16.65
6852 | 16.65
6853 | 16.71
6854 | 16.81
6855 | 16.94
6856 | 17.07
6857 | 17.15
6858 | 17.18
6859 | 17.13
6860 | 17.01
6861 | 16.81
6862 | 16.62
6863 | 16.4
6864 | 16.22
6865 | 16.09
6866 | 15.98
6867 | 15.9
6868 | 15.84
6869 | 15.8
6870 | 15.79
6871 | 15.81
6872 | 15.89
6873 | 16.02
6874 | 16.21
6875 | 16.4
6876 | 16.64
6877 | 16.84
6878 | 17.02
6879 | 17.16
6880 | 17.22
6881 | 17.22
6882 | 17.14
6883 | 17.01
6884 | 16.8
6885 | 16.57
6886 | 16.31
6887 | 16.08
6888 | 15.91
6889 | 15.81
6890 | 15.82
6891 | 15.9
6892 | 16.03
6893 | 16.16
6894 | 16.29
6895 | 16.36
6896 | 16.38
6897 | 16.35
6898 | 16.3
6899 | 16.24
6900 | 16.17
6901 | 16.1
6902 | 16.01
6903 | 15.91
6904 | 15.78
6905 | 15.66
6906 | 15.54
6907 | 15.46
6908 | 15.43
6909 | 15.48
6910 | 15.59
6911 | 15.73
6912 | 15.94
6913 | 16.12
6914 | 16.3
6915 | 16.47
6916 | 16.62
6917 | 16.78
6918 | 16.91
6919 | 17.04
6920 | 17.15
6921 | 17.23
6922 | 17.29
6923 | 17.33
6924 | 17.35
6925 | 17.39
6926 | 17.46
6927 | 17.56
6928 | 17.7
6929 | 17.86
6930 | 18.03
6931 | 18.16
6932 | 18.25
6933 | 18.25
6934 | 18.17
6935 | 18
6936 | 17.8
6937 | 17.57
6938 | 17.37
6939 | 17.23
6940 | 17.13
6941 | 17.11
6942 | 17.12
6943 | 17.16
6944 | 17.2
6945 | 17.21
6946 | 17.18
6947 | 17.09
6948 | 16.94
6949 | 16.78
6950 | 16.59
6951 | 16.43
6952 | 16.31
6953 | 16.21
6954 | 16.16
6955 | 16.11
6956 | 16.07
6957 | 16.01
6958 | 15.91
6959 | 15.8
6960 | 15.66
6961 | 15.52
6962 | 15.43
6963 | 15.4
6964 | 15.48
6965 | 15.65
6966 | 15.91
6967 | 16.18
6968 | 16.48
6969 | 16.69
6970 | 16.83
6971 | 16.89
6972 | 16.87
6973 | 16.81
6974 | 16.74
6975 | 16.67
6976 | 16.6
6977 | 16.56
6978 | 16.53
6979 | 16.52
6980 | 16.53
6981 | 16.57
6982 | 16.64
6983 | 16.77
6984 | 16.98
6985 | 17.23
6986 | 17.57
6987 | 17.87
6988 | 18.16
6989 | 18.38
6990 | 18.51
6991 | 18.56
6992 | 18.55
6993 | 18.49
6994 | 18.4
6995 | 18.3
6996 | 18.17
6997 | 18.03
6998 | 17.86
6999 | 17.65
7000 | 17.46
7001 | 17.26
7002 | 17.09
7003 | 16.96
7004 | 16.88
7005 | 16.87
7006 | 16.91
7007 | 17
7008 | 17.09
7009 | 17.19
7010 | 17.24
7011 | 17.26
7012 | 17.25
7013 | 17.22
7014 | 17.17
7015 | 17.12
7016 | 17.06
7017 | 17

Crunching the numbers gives 3.3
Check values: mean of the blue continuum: 16.9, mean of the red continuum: 16.7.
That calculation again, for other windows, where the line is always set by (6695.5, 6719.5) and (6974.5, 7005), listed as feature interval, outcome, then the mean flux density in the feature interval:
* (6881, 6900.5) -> 1.0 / 16.3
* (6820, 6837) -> 0.9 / 16.2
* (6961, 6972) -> 0.8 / 16.1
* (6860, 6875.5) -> 0.9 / 16.1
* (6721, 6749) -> 1.7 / 15.9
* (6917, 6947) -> -0.3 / 17.5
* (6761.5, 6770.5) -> 0.7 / 15.5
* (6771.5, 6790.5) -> 1.0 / 16.1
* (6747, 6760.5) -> 0.6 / 16.2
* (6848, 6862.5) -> 0.2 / 16.9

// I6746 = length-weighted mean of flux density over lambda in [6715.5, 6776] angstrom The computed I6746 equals 16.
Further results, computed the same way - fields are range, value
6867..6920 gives 16.2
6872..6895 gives 16.5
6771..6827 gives 16.5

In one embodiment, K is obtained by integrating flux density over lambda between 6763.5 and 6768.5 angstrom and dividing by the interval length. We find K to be 15.4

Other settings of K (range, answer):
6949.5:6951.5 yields 16.5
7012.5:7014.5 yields 17.2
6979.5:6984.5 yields 16.7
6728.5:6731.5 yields 16.2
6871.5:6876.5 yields 16.2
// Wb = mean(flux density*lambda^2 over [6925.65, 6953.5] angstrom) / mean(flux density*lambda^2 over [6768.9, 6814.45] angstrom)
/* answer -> 1.1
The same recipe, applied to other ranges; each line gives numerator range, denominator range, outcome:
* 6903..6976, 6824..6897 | 1.03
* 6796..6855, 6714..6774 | 1.07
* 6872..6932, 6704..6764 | 1.07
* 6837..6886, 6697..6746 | 1.06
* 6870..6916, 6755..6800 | 1.04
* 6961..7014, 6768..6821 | 1.09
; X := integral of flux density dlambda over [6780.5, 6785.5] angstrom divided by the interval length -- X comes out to 15.9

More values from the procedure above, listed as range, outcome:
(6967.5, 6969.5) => 16.6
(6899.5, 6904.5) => 16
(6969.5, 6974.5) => 16.8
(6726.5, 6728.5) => 16.9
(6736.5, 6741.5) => 14.8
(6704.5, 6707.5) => 16.4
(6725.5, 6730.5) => 16.8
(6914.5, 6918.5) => 16.7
